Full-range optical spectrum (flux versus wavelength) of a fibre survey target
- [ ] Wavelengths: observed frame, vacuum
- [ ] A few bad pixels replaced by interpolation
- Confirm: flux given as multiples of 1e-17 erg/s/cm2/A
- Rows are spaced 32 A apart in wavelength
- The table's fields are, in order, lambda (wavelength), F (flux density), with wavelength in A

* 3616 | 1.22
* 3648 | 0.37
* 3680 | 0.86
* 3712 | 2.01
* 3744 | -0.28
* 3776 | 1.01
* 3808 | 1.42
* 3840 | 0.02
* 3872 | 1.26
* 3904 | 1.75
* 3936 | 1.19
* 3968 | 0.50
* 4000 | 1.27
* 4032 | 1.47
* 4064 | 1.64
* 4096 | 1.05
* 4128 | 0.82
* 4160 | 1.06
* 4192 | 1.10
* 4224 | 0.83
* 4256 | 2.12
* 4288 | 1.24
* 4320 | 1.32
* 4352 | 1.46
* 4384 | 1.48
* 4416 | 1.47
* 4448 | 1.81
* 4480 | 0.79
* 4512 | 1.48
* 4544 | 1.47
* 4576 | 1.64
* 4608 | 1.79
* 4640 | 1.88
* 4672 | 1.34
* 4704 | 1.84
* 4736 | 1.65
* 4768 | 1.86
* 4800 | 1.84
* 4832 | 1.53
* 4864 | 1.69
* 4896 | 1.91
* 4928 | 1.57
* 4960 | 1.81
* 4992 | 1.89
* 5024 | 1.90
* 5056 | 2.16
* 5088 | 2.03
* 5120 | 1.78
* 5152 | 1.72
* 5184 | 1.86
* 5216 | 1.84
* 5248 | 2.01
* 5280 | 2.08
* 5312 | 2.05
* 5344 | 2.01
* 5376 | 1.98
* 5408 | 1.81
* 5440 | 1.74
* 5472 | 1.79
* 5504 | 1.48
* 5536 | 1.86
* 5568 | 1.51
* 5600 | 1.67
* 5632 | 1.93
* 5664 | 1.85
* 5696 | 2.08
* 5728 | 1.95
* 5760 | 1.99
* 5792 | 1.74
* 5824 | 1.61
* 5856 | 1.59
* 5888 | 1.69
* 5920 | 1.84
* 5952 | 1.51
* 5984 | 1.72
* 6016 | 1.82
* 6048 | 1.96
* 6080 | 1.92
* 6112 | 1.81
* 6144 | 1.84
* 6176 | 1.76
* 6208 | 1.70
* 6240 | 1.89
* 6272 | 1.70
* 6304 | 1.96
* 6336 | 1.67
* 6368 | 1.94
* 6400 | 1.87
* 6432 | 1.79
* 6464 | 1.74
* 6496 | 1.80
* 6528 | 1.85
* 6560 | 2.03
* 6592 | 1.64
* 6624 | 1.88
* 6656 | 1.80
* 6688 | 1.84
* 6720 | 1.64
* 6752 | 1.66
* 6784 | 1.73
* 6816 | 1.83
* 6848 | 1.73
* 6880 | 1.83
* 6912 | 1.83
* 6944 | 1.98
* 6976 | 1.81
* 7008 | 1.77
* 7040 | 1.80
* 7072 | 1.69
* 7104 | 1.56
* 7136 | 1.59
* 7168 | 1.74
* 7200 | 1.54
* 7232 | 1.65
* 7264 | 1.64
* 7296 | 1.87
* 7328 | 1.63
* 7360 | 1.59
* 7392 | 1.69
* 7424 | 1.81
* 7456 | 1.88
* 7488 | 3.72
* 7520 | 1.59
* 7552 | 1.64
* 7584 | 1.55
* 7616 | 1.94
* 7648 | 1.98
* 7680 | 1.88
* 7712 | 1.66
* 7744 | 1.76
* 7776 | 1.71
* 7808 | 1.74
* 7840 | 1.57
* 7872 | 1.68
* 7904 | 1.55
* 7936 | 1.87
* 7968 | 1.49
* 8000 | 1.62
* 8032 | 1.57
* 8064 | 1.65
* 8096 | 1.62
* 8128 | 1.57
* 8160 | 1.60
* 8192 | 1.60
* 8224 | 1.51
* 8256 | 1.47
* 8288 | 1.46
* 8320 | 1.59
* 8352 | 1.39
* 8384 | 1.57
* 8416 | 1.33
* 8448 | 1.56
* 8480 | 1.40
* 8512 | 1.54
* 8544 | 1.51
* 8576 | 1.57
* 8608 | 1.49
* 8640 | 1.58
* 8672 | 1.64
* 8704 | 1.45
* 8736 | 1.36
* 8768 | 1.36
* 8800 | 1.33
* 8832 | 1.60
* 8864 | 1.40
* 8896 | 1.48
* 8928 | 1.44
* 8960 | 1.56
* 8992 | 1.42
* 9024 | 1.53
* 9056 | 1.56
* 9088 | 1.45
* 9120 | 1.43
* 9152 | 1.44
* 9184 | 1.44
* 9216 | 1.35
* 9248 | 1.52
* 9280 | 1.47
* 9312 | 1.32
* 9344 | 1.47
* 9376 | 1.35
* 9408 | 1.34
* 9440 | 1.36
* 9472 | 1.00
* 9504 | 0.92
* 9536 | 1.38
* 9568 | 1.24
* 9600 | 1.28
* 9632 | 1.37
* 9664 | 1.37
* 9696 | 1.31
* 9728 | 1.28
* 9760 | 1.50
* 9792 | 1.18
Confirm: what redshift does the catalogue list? 0.139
